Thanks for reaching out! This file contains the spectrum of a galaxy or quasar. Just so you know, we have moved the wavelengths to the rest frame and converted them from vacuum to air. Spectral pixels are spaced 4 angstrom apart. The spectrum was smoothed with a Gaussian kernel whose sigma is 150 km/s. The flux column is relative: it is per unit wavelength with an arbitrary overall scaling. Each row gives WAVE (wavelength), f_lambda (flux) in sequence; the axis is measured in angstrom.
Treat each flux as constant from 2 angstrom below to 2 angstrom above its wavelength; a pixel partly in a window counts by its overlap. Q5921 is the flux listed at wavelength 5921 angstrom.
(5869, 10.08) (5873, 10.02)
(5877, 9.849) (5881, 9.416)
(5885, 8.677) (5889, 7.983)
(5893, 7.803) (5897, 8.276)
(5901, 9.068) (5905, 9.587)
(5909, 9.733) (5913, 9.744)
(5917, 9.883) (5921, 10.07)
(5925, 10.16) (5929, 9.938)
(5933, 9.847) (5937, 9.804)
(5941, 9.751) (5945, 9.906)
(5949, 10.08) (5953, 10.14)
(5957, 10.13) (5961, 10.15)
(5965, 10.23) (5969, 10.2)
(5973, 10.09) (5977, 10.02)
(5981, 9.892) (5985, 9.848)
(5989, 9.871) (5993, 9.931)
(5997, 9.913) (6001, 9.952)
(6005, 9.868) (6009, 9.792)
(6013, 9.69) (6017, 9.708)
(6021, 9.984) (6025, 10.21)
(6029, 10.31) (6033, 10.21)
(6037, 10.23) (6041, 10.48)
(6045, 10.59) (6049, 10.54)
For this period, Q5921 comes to 10.07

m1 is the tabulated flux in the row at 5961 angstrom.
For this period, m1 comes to 10.15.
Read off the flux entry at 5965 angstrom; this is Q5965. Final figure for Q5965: 10.23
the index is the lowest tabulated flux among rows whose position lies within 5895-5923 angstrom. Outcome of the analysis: 8.276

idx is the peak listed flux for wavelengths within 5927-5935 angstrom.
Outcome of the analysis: 9.938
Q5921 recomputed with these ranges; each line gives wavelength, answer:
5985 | 9.848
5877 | 9.849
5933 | 9.847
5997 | 9.913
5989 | 9.871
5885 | 8.677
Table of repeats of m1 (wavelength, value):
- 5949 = 10.08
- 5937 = 9.804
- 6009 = 9.792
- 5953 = 10.14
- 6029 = 10.31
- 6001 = 9.952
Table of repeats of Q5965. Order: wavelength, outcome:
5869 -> 10.08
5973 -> 10.09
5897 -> 8.276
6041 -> 10.48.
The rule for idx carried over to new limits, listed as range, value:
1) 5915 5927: 10.16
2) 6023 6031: 10.31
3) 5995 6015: 9.952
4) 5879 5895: 9.416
